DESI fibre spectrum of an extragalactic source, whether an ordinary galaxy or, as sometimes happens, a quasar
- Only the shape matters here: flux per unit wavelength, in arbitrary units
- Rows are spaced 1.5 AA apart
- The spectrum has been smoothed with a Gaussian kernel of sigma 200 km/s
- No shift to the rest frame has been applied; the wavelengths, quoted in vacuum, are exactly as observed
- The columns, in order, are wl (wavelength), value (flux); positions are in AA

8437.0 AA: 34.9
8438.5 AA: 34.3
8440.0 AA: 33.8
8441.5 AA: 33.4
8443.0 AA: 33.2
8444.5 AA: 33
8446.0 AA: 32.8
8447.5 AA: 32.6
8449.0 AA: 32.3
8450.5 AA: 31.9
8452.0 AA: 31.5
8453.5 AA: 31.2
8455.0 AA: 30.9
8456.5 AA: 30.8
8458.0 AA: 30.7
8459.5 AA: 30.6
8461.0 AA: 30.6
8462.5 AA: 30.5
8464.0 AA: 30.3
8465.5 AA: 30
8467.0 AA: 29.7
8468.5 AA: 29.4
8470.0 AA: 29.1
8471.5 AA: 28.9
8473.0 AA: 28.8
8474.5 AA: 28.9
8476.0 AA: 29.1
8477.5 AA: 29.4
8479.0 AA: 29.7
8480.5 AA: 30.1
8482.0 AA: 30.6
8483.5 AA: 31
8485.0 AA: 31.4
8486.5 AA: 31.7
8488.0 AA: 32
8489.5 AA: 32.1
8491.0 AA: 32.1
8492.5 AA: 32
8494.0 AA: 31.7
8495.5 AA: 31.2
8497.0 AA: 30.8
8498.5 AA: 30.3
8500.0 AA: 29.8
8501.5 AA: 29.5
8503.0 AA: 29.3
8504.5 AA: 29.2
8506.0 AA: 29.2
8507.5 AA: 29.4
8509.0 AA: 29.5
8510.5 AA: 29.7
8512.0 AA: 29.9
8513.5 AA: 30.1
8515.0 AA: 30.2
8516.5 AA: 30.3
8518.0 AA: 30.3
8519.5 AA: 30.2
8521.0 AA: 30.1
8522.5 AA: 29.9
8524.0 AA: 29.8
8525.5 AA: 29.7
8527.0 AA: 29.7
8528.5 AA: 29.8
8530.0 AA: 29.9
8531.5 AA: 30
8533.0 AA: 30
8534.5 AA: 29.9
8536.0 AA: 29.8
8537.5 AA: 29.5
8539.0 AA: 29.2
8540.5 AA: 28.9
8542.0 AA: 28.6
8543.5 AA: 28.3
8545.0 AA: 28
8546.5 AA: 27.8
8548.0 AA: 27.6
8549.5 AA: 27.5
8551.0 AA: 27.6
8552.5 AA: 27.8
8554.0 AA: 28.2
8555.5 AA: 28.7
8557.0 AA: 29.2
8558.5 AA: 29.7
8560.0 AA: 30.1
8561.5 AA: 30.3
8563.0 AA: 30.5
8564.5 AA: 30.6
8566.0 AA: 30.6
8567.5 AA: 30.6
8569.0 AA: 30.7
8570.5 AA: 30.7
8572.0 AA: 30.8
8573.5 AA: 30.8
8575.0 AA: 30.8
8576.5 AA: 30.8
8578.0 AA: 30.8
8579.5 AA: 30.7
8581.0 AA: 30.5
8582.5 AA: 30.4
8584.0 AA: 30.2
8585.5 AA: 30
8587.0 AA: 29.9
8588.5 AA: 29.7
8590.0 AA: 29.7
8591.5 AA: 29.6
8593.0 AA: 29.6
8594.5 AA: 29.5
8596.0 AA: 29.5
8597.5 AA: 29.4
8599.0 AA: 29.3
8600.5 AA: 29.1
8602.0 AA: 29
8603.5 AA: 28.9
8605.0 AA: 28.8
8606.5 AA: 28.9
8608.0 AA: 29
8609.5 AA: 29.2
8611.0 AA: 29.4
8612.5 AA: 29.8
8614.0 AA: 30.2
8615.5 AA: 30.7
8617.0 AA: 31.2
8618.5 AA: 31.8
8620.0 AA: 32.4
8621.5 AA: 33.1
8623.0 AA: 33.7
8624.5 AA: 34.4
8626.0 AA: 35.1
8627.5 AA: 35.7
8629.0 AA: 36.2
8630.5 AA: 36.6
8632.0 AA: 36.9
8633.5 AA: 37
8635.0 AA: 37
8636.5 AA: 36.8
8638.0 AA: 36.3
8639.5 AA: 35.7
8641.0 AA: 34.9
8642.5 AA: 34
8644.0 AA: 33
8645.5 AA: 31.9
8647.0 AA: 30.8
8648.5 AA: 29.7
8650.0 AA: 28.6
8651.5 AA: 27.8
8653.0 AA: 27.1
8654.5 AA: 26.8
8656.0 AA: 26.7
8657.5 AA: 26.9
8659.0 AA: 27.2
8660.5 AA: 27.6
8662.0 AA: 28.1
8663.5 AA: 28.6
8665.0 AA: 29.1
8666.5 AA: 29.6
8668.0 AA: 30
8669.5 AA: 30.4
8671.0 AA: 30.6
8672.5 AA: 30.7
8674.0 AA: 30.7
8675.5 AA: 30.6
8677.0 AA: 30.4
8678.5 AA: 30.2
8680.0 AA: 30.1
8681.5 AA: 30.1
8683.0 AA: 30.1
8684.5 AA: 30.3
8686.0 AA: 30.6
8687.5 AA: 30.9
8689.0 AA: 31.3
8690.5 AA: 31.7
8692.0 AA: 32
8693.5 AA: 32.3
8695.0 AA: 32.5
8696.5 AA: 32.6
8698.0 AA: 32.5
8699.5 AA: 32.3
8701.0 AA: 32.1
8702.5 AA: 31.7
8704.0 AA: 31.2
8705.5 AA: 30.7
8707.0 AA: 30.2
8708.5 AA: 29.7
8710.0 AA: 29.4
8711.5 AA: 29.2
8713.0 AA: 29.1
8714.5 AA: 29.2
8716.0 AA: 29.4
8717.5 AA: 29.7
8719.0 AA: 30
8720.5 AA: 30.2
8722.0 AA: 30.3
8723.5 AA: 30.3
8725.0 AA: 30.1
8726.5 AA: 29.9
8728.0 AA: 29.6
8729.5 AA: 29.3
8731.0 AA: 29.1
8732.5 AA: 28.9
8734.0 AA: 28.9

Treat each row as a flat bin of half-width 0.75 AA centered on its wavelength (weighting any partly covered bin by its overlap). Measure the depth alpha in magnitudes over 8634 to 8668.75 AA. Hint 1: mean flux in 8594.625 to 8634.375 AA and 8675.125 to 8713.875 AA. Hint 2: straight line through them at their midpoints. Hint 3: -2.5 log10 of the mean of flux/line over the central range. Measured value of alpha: 0.02 mag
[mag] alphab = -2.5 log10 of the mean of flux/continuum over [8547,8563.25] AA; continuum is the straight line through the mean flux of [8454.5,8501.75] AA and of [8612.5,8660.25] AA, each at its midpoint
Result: 0.094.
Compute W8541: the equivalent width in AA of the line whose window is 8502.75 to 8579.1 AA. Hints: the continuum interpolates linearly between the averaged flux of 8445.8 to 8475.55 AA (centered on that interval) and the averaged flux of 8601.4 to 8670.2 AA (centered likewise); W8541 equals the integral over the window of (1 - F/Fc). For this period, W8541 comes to 3.2 AA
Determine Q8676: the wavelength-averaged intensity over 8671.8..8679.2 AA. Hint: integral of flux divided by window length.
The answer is 30.5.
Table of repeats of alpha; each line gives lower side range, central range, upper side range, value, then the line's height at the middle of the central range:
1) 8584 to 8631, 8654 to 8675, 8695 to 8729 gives 0.07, 30.7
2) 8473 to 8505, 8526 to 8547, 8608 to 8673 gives 0.06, 30.9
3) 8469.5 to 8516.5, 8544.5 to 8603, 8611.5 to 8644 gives 0.10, 32.6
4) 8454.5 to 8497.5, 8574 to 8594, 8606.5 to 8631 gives 0.06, 31.8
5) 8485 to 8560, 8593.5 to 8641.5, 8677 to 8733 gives -0.08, 30.1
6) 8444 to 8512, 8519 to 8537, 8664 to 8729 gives 0.02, 30.5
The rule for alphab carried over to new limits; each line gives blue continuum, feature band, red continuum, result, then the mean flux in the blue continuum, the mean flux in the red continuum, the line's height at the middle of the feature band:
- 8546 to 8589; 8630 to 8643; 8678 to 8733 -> -0.20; 29.8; 30.5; 30.2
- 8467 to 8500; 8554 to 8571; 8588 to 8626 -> 0.01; 30.5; 30.3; 30.4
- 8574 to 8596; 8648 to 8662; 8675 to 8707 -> 0.12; 30.1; 31.2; 30.9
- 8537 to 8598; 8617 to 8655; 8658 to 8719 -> -0.11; 29.6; 30.3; 30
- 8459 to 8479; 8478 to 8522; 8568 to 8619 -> -0.03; 29.6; 30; 29.7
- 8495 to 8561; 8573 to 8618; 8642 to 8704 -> 0.00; 29.4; 30.2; 29.8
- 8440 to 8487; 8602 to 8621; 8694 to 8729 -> 0.02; 30.8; 30.5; 30.6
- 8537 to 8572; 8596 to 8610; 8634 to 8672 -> 0.03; 29.2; 30.7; 29.9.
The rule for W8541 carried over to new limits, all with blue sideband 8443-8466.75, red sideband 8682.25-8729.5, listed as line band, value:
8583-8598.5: 0.63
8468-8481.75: 0.87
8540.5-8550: 0.93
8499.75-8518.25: 0.88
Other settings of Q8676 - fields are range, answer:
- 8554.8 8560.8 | 29.4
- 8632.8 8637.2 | 36.9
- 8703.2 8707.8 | 30.7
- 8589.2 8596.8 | 29.6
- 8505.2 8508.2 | 29.3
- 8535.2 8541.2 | 29.4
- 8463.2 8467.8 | 30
